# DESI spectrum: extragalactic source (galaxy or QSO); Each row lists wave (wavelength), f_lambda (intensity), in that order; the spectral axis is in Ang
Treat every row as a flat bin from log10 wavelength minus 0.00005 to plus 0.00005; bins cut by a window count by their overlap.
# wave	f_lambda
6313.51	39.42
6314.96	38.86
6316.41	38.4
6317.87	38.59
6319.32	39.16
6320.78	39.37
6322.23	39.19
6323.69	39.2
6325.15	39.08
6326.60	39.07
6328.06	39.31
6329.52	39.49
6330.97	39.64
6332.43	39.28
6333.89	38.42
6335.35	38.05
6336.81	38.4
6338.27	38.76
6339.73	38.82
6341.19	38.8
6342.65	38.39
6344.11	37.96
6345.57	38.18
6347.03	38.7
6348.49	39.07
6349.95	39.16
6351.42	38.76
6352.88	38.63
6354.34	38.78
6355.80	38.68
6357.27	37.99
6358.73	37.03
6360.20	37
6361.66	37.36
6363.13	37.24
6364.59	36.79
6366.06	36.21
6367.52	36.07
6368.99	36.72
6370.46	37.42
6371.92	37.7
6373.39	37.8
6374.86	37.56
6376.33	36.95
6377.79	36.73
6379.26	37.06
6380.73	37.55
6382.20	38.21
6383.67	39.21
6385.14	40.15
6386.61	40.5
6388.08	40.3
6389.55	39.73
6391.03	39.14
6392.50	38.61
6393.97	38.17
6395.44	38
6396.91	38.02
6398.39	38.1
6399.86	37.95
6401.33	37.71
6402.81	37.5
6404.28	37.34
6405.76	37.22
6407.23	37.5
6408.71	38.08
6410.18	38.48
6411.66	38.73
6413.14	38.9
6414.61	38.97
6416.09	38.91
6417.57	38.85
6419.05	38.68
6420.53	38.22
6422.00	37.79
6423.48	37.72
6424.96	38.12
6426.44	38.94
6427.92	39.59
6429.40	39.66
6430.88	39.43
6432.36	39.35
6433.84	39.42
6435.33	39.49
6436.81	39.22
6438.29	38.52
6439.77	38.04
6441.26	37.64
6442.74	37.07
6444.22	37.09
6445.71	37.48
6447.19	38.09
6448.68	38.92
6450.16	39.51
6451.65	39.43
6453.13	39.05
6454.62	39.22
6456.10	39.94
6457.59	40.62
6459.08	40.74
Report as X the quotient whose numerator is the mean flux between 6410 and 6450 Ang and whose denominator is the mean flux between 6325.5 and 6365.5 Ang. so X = 1.0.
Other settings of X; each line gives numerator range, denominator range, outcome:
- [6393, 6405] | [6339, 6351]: 0.98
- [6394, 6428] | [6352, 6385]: 1.02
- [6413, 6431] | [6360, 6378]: 1.04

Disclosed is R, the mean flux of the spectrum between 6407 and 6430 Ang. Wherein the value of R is 38.6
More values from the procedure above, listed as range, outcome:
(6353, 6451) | 38.2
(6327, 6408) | 38.2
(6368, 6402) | 38.2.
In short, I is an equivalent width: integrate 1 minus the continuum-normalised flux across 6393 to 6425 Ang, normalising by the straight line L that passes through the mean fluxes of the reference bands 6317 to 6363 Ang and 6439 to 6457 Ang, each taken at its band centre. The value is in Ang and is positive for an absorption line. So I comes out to 0.33 Ang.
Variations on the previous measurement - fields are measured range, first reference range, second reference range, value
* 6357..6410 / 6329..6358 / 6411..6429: 1.1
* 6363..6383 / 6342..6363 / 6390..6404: 0.5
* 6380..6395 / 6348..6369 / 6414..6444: -0.4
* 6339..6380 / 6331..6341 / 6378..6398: 1.0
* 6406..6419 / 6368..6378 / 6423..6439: 0.0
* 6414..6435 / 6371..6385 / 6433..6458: -0.2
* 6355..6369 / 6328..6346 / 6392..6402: 0.5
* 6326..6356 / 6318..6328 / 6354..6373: -0.4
